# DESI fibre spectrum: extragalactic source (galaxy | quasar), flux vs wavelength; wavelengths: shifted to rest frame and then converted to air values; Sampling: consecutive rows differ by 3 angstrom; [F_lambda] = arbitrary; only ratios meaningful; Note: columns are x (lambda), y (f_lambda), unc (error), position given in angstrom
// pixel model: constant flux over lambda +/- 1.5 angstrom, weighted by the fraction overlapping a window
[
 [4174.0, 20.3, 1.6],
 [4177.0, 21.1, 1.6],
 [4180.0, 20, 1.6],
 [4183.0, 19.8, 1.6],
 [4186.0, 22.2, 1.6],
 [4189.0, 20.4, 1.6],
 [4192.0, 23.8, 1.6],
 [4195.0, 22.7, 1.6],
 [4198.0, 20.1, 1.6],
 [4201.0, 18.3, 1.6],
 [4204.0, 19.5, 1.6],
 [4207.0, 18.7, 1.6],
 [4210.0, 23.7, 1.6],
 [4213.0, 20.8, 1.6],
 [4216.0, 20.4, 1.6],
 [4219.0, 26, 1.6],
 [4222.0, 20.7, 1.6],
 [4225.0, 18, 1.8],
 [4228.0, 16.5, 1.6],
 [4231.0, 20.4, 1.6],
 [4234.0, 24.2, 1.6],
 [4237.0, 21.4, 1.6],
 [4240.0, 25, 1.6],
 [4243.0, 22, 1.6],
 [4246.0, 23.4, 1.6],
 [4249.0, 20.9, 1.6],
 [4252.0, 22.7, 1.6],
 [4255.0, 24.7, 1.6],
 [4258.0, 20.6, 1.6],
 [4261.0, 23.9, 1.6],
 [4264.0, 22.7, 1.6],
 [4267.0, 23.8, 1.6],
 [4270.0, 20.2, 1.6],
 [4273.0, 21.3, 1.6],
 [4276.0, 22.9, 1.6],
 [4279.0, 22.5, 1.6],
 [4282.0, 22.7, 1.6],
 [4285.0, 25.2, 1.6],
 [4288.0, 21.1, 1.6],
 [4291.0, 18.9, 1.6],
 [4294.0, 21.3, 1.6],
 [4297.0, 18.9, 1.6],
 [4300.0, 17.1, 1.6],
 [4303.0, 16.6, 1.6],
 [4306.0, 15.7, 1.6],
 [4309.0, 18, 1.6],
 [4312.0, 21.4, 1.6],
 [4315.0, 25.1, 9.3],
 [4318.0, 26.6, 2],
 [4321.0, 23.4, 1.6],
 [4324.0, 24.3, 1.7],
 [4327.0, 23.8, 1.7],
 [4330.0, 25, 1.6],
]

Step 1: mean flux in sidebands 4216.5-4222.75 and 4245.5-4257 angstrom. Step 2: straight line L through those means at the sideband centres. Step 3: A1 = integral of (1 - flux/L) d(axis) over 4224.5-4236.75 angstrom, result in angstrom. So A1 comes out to 1.6 angstrom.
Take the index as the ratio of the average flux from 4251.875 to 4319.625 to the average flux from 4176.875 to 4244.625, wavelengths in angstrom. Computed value 1.02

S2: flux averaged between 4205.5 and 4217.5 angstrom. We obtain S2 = 20.9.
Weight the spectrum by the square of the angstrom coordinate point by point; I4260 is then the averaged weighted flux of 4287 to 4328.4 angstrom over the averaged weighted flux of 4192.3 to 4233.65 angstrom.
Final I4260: 1.06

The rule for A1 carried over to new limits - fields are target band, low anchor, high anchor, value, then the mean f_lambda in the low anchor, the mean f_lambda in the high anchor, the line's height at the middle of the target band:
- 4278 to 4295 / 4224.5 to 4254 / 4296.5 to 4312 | -3.0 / 21.6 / 17.6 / 18.7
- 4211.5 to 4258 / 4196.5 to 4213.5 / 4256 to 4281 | -1.3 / 20.1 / 22.3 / 21.2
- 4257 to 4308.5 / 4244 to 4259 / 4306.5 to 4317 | 2.3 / 22.5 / 21.2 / 21.8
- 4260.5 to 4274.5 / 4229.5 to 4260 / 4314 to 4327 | 0.6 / 22.6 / 24.7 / 23.2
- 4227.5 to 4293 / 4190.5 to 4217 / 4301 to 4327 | -3.2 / 20.9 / 21.4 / 21.2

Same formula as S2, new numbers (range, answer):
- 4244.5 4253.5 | 22.3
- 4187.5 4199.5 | 21.8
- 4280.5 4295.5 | 21.8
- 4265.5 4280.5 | 22.1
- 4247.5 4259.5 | 22.2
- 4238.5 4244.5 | 23.5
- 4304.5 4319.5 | 21.4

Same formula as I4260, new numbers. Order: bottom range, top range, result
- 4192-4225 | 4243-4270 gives 1.10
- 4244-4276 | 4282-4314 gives 0.89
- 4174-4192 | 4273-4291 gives 1.12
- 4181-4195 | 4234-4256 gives 1.09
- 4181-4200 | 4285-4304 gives 0.96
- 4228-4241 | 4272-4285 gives 1.06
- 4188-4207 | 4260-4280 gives 1.12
